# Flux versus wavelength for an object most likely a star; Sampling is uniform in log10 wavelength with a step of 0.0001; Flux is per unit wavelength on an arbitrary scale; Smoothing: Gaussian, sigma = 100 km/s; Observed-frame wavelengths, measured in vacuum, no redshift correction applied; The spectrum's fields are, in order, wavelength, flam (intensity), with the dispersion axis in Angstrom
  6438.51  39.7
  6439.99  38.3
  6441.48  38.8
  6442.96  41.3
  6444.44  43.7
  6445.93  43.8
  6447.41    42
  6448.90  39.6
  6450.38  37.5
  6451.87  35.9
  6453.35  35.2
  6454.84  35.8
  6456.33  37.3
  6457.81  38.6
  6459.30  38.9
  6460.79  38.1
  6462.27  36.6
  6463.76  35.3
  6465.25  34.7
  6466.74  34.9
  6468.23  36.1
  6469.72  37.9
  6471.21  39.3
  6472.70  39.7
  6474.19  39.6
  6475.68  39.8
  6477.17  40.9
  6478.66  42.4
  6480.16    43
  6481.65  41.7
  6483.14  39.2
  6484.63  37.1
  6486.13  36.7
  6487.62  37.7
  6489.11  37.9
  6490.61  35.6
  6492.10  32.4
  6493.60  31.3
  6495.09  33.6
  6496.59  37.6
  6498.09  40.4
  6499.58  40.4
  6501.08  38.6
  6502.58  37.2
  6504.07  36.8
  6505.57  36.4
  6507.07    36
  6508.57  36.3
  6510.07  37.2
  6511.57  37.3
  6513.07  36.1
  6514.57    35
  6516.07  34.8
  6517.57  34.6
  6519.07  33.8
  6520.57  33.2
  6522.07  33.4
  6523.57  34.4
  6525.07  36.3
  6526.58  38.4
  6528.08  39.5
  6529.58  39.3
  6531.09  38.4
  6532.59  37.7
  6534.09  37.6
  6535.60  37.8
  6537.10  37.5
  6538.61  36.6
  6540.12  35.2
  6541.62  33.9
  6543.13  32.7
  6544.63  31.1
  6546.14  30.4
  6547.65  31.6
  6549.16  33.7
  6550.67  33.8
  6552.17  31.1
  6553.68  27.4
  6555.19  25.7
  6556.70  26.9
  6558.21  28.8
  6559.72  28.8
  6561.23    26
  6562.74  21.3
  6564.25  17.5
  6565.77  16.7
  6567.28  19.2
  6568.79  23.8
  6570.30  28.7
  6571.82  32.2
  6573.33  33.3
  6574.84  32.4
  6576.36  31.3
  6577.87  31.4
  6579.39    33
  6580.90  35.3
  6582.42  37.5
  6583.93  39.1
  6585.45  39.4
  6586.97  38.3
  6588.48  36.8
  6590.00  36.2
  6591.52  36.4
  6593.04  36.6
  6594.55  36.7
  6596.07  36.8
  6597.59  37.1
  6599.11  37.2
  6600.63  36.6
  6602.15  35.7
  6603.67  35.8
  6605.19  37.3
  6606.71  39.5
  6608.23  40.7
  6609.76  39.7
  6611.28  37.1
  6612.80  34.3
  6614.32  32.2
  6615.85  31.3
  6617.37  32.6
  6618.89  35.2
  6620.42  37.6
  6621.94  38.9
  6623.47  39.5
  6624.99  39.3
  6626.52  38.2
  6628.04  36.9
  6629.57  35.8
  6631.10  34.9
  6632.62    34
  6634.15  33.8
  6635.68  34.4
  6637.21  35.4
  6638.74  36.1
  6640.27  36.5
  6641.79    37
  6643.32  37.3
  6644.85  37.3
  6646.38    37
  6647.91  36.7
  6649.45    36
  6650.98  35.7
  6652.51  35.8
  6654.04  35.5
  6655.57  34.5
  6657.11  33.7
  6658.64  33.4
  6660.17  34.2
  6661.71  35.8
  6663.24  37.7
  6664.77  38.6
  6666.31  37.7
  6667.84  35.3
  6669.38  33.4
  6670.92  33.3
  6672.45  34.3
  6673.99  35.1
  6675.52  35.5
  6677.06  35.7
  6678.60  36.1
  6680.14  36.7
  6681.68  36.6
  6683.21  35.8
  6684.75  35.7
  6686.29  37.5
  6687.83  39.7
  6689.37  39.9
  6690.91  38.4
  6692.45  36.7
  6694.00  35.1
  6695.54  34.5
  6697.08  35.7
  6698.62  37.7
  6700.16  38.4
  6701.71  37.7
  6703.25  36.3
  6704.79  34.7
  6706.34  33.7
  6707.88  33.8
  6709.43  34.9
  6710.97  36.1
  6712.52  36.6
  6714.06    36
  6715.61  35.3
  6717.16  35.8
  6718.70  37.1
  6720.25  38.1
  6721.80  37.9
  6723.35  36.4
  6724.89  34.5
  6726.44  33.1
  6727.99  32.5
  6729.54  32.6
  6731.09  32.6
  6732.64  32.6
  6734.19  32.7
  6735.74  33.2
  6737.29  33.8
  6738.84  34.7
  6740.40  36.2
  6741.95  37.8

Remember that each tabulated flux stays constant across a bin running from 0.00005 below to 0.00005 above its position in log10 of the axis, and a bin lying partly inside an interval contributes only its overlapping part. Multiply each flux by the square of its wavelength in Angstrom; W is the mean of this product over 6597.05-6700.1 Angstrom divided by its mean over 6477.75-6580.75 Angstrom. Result 1.1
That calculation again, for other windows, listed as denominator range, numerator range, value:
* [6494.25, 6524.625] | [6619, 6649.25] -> 1.05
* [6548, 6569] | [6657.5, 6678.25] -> 1.41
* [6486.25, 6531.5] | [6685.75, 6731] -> 1.05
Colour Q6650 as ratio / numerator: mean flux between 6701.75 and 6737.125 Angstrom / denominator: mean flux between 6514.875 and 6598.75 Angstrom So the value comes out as 1.1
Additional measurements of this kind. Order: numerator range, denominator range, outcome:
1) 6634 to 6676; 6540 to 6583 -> 1.22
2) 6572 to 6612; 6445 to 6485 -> 0.94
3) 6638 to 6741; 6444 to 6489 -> 0.93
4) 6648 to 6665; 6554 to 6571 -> 1.48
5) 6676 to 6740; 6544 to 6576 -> 1.29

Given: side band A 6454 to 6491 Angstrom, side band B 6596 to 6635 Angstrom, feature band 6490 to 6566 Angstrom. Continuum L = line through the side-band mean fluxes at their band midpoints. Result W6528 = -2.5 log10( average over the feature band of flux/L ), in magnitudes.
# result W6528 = 0.12 mag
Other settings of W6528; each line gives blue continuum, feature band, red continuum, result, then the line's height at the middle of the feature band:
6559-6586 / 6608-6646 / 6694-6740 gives -0.15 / 31.4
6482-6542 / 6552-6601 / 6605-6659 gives 0.16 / 36.3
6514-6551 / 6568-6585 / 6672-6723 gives 0.09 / 35.5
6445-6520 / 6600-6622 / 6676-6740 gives 0.01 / 36.5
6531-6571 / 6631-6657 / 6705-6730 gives -0.09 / 32.9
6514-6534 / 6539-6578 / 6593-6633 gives 0.26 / 36.3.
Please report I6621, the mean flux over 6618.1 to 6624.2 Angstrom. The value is 37.7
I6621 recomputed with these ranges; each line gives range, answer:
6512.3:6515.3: 35.6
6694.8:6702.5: 36.8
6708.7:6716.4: 35.8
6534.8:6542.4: 36.2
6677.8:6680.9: 36.3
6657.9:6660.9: 33.8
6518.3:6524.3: 33.7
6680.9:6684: 36.3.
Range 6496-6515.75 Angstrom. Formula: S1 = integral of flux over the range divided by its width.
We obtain 37.3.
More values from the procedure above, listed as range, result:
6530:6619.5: 33.2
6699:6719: 35.9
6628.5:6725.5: 36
